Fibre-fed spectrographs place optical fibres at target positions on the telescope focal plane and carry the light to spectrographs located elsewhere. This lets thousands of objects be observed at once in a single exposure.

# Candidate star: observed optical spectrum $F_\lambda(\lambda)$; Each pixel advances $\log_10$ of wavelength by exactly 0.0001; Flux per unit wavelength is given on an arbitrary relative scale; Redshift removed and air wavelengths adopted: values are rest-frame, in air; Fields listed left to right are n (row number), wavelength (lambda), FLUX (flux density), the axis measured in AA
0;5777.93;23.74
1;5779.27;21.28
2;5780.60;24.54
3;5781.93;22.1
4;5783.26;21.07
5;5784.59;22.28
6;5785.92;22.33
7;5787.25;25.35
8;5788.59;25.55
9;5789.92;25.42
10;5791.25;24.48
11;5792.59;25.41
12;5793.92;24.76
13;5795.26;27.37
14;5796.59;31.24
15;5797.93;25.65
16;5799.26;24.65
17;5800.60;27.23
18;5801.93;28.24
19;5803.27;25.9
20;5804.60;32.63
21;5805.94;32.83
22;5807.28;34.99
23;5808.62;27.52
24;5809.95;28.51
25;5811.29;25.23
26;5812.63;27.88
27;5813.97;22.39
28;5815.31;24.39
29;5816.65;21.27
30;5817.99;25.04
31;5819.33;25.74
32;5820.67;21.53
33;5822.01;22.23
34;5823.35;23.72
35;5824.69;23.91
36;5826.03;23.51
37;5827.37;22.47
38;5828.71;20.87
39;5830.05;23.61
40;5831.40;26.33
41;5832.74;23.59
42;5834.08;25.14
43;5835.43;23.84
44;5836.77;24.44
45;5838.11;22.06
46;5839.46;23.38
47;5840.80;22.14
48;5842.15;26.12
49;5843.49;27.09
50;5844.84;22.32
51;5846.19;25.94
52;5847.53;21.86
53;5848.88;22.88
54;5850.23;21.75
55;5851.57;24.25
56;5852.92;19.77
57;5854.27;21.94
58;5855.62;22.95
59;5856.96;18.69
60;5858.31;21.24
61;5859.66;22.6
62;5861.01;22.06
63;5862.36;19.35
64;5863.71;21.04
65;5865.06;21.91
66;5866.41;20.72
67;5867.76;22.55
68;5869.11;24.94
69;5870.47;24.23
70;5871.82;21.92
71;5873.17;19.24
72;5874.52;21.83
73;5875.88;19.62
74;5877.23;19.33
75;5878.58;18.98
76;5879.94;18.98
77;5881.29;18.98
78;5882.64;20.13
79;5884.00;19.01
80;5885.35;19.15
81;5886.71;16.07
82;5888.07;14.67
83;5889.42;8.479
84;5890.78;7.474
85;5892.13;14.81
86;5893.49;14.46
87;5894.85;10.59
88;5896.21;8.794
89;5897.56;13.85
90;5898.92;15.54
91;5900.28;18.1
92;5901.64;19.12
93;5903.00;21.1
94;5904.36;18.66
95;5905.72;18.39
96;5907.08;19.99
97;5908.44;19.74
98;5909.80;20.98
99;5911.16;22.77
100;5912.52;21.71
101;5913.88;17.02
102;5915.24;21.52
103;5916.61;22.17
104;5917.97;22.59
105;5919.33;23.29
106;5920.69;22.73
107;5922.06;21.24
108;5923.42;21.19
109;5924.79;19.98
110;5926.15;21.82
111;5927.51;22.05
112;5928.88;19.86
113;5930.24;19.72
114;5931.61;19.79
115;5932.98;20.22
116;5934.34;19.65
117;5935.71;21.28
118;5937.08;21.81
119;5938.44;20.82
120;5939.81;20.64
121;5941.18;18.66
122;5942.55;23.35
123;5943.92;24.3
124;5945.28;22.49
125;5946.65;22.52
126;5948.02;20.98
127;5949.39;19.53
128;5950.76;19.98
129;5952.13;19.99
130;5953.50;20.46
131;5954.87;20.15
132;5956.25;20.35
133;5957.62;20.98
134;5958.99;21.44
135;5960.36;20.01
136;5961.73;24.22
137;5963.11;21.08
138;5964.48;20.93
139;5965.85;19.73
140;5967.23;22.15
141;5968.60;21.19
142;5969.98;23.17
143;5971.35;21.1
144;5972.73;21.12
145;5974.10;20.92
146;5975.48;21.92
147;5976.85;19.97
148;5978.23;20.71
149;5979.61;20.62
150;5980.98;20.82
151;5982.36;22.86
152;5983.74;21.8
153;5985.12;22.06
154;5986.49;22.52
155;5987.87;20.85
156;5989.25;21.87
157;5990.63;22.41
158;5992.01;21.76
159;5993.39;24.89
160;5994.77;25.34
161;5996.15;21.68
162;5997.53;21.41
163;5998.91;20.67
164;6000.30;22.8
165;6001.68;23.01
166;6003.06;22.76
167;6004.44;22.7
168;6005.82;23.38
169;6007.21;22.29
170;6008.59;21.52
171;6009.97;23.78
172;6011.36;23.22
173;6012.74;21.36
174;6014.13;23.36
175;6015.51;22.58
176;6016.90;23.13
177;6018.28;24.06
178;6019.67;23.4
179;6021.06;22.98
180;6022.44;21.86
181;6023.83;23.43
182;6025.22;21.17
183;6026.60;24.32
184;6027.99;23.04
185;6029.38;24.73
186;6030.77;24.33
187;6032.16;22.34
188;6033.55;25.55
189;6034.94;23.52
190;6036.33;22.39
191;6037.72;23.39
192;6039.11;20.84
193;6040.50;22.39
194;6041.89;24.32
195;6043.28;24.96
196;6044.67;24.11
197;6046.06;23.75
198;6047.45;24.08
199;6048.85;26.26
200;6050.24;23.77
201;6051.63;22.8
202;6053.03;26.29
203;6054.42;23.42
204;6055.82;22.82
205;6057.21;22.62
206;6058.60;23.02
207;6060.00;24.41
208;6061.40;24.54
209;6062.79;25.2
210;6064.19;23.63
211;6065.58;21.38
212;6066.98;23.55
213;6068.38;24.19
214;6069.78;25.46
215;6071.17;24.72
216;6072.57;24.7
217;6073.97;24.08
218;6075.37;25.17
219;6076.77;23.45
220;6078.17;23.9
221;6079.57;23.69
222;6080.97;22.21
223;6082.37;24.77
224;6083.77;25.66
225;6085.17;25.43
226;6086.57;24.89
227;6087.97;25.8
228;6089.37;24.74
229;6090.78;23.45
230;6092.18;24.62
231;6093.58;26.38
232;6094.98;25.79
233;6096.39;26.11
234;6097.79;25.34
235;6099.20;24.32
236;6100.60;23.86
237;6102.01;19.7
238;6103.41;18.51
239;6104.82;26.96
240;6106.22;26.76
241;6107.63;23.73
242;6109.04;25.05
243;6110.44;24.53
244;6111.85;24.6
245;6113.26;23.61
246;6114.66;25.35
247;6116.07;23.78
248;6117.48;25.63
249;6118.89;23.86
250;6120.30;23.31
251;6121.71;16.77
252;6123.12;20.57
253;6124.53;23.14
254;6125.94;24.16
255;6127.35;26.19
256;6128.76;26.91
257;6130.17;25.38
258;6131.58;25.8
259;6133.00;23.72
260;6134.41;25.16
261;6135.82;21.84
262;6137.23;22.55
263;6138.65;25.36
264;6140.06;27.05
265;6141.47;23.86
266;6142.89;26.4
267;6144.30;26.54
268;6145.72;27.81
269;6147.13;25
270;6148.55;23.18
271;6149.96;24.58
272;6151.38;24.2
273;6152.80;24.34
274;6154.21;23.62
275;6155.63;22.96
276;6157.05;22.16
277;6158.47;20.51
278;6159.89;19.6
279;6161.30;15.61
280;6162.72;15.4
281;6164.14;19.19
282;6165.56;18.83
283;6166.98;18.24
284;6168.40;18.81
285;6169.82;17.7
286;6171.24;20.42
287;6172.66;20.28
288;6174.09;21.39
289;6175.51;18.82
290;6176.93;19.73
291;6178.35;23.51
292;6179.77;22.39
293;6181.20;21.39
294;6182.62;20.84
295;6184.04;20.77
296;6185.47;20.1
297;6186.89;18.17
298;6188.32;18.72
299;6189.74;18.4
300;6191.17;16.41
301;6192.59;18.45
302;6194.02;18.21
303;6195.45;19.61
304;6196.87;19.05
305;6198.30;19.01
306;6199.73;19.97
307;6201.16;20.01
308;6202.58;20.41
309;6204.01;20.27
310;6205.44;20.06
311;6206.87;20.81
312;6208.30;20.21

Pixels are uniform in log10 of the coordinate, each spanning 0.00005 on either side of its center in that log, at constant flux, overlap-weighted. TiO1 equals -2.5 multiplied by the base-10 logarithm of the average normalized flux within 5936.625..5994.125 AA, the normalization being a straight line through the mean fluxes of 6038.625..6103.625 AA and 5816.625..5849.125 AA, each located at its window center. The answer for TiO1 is 0.120 mag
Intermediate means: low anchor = 23.7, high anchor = 24.1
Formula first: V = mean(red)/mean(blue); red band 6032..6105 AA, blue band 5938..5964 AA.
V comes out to 1.14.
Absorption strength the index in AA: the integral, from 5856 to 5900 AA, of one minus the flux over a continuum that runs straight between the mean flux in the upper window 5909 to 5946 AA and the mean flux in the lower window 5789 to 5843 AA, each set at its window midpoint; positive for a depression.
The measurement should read 9.5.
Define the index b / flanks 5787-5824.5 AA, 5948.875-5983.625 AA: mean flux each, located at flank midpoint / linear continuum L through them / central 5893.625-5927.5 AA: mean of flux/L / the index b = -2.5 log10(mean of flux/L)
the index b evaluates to 0.18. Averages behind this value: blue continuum 26.3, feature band 19.3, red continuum 21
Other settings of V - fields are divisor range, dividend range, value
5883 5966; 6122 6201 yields 1.11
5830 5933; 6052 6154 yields 1.19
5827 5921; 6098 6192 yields 1.10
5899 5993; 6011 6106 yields 1.13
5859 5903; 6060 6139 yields 1.33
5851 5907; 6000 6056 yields 1.25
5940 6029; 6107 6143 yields 1.10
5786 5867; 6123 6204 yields 0.88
